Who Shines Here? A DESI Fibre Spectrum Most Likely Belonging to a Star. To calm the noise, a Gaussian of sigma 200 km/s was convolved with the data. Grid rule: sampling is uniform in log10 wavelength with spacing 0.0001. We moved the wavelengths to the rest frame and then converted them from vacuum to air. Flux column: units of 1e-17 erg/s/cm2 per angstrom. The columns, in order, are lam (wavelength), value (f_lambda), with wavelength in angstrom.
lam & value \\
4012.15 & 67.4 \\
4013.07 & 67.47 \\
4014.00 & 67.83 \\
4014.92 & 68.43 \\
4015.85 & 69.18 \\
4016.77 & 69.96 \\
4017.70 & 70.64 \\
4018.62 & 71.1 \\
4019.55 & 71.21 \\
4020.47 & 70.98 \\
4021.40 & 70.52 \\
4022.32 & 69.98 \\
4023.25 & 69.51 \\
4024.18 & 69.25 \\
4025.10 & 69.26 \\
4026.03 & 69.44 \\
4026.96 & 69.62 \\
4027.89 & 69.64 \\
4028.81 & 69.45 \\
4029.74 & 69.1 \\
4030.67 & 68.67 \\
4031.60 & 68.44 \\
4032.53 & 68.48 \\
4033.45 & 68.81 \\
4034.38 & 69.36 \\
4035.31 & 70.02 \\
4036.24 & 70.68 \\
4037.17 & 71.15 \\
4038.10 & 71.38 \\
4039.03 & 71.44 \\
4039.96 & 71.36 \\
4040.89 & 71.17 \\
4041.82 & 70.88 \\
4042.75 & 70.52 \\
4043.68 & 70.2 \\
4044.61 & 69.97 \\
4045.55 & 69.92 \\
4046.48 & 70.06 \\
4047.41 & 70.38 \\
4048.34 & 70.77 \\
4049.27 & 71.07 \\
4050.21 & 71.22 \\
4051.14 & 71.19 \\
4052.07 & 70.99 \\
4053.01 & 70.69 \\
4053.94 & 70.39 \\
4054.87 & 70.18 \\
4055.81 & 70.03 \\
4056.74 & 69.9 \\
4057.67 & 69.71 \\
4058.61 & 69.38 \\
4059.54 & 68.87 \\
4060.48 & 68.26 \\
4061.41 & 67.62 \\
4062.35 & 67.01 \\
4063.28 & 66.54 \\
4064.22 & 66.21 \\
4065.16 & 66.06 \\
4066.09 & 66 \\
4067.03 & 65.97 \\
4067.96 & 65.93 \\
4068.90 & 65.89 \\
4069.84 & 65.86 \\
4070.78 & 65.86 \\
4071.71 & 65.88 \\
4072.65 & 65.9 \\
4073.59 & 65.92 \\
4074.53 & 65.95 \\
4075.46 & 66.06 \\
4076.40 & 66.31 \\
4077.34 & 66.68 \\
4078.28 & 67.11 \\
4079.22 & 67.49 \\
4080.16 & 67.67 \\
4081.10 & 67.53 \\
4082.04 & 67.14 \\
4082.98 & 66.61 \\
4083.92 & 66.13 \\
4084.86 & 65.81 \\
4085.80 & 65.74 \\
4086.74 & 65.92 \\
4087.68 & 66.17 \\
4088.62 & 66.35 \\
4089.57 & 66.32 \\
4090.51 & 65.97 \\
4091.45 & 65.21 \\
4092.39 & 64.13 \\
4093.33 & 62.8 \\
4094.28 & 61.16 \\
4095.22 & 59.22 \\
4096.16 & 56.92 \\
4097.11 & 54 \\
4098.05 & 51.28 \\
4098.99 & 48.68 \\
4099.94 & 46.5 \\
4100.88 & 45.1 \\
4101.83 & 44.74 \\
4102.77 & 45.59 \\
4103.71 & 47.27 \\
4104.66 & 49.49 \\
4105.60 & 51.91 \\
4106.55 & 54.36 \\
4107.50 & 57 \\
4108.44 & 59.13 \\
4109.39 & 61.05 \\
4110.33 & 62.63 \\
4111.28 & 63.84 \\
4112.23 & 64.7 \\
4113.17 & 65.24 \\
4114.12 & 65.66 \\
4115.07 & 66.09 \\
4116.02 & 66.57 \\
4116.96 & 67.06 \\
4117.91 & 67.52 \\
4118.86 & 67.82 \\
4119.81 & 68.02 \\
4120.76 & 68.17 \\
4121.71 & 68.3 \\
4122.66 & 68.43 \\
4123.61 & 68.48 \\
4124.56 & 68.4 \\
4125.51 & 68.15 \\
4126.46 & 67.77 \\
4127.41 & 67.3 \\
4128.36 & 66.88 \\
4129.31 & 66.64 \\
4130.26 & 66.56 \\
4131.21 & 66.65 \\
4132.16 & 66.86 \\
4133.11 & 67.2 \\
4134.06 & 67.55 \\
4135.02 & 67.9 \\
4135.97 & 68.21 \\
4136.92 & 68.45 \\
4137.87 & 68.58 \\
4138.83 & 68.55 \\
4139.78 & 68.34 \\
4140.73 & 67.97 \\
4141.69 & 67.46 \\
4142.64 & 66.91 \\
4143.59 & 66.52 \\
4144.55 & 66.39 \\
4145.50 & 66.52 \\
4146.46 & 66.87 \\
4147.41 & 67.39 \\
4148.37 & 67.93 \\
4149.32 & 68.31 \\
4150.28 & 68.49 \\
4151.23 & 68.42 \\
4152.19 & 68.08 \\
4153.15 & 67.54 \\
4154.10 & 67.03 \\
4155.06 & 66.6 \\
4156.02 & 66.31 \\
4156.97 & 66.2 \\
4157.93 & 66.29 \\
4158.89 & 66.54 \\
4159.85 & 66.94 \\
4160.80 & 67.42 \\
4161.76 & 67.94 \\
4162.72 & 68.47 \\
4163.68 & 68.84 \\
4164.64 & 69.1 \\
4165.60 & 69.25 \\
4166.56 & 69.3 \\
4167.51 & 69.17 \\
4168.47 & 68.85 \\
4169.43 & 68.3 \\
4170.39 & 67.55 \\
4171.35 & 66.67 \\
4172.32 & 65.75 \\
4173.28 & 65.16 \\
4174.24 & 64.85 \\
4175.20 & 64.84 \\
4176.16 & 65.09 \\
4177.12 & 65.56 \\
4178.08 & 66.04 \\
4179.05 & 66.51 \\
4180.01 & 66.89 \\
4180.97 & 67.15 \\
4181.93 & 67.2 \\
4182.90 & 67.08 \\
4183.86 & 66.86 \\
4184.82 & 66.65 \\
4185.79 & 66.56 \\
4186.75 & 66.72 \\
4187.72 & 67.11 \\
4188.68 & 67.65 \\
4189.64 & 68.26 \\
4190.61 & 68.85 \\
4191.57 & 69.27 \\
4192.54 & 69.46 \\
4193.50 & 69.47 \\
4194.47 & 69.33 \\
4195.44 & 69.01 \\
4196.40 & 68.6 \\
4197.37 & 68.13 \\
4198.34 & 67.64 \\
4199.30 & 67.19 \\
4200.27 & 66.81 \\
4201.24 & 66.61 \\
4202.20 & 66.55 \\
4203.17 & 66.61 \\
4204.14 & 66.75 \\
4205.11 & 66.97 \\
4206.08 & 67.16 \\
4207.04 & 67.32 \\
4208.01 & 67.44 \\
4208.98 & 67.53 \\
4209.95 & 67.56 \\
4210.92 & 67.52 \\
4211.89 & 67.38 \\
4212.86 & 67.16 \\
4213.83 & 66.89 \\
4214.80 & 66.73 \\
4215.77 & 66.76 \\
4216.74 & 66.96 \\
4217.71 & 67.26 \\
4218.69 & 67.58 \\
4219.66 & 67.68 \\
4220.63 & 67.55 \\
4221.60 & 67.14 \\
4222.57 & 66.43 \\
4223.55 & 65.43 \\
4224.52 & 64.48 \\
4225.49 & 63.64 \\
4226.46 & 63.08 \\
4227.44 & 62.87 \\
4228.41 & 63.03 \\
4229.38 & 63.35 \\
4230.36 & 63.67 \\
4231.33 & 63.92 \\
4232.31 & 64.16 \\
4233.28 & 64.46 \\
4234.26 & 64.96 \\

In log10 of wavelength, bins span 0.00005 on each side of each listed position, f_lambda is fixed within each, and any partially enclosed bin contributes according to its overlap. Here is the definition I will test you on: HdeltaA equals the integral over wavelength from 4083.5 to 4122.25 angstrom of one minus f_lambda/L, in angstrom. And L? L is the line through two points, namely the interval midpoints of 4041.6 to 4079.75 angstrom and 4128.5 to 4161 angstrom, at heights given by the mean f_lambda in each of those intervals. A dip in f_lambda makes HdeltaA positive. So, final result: 4.2 angstrom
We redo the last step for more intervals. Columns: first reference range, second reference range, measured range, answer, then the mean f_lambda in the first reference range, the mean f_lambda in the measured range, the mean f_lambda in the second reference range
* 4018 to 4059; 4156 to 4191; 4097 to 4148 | 3.9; 70.2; 63.1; 67.1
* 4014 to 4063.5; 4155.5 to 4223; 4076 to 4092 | 0.6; 69.9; 66.5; 67.3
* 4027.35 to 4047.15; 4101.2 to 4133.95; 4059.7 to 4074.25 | 0.2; 70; 66.3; 63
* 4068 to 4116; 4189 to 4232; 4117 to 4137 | -1.5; 61.4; 67.6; 66.8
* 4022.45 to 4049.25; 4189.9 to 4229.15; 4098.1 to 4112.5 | 3.2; 70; 53.2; 67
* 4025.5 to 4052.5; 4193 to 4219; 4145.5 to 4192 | 0.5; 70.2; 67.3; 67.4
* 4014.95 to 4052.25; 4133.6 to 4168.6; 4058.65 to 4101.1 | 3.2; 70.1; 64.1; 67.7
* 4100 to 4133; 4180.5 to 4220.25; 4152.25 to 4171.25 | -0.8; 62.2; 67.8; 67.5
